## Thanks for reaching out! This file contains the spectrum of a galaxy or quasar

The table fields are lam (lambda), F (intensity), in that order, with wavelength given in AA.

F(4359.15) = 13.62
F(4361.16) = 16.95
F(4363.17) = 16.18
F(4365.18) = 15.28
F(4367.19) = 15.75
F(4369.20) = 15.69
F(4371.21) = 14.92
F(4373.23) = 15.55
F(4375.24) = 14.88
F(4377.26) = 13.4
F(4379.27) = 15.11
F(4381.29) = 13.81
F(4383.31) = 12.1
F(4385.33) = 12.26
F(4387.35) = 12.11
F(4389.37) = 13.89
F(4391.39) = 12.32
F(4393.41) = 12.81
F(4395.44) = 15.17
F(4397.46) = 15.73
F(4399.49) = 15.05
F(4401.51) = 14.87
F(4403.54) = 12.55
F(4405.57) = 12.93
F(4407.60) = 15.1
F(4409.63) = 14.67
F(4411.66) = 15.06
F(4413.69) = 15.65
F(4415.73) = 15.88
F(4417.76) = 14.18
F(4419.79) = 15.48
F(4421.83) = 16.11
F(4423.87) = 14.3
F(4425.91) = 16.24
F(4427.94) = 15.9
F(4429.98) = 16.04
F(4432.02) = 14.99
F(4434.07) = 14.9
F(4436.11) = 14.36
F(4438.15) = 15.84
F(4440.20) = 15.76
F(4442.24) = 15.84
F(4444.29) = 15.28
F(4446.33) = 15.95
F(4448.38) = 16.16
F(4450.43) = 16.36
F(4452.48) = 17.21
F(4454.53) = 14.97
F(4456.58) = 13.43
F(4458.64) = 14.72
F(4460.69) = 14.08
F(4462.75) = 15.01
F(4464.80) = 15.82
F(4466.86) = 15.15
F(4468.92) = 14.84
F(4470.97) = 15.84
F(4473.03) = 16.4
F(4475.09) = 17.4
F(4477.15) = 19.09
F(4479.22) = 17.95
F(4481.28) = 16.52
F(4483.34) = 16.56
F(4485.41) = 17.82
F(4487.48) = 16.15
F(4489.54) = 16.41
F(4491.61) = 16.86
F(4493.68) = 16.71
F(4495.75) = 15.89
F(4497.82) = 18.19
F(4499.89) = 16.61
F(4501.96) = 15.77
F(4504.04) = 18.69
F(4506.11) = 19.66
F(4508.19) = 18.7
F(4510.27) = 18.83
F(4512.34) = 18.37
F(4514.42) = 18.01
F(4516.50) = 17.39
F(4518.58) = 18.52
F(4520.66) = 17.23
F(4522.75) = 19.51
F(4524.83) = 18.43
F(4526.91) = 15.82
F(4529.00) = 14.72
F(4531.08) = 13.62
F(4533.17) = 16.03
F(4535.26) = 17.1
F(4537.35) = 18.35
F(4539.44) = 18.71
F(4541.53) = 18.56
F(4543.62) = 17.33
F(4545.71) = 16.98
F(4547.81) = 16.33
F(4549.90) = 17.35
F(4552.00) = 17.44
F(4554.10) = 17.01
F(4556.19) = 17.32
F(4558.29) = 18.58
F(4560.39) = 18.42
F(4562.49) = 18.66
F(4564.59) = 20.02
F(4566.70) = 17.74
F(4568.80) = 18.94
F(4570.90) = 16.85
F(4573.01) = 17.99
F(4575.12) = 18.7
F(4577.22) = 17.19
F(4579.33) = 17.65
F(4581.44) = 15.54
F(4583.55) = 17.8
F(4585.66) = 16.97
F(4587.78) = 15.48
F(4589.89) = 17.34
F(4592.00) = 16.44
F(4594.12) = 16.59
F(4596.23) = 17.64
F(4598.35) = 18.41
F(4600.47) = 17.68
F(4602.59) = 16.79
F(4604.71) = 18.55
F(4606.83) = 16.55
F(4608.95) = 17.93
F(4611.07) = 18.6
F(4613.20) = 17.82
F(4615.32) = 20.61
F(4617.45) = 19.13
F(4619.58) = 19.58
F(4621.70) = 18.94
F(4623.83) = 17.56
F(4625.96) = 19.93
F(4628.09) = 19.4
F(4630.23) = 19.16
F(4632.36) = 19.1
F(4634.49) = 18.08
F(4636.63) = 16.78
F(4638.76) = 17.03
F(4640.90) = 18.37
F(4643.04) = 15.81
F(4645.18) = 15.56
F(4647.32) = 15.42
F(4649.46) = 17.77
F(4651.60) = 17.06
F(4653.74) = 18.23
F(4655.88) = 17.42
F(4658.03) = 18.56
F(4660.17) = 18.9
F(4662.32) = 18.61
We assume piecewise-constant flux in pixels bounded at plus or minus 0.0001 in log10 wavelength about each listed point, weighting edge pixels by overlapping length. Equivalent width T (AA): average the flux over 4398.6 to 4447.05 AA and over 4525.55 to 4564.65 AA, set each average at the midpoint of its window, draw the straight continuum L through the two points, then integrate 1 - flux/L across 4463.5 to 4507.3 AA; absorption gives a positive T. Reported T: -1.8 AA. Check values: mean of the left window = 15.1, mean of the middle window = 16.9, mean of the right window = 17.2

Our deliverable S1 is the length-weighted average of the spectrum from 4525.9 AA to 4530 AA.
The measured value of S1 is 15.3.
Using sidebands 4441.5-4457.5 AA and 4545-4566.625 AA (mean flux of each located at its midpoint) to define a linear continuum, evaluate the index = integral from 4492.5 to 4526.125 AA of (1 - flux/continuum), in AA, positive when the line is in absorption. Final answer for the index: -2.0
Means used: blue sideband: 15.7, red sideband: 17.8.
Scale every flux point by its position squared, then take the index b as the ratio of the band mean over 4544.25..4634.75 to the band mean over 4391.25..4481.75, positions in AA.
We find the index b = 1.25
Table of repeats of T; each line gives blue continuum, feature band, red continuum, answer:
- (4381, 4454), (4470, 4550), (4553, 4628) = -3.97 AA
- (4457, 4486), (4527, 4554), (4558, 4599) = 0.40 AA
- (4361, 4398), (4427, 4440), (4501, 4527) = 0.42 AA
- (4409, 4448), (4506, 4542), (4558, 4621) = -1.51 AA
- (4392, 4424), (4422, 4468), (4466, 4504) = 0.82 AA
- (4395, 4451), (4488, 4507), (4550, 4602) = -0.90 AA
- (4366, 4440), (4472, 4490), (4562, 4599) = -1.44 AA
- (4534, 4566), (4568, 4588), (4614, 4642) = 0.89 AA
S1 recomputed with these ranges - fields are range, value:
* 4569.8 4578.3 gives 17.7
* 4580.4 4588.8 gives 16.4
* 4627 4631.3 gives 19.3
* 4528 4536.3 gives 15.4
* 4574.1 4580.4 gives 17.9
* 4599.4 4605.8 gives 17.7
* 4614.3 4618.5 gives 19.8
